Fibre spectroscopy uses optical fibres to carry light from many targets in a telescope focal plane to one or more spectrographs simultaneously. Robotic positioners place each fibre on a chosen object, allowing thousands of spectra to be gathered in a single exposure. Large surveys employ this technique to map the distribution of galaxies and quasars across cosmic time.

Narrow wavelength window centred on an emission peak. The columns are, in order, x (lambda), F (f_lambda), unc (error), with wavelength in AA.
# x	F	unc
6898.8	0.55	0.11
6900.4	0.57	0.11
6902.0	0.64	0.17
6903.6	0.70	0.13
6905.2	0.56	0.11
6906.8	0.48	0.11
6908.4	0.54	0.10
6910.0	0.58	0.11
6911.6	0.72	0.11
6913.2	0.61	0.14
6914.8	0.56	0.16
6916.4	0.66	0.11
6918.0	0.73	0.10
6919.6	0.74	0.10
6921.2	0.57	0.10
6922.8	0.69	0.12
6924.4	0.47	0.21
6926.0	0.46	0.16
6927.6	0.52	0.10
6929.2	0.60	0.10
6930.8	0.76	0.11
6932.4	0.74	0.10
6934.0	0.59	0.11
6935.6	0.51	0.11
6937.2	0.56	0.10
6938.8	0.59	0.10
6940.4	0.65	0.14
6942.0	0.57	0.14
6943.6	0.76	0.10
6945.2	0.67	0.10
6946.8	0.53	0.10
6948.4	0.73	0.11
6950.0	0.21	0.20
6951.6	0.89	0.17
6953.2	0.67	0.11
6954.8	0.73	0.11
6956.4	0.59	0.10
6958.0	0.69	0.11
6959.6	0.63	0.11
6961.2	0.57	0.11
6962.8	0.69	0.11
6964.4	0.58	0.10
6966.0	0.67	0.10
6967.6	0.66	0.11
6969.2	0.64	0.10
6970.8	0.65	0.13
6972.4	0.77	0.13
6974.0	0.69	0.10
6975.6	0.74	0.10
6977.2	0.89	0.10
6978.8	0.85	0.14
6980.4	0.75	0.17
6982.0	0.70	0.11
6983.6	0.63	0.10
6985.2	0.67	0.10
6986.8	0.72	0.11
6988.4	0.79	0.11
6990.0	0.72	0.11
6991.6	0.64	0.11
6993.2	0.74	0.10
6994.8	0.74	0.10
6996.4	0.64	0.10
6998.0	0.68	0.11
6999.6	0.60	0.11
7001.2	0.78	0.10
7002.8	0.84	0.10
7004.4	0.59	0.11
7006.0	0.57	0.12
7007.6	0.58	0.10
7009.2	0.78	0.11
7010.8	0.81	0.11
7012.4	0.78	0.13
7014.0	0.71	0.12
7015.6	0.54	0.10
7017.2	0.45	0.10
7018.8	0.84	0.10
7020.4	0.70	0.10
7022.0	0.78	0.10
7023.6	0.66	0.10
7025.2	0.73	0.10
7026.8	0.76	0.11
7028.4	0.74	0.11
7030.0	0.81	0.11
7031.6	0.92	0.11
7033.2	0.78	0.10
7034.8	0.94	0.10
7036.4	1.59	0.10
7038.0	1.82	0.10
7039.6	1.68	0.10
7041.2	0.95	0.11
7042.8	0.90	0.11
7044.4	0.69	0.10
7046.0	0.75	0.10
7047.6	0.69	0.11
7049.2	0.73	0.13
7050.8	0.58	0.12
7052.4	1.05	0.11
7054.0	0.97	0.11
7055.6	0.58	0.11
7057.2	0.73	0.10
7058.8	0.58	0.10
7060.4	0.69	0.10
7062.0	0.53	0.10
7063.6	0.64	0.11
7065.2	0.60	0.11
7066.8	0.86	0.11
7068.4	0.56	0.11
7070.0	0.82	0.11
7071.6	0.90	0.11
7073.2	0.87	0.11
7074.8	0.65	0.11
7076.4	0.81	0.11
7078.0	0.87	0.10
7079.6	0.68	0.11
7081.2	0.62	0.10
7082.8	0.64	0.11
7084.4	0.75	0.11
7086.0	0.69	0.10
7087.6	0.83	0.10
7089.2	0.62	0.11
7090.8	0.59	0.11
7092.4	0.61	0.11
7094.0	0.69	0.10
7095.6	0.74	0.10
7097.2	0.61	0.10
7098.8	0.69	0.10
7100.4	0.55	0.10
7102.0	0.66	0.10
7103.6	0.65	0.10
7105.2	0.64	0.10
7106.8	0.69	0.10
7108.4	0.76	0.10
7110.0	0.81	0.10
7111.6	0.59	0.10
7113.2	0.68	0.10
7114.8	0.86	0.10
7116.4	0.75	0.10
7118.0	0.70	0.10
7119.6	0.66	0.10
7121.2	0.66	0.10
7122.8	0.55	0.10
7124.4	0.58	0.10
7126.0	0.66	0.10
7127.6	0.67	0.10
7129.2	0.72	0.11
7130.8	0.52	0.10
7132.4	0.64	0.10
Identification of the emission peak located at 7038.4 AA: Hgamma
